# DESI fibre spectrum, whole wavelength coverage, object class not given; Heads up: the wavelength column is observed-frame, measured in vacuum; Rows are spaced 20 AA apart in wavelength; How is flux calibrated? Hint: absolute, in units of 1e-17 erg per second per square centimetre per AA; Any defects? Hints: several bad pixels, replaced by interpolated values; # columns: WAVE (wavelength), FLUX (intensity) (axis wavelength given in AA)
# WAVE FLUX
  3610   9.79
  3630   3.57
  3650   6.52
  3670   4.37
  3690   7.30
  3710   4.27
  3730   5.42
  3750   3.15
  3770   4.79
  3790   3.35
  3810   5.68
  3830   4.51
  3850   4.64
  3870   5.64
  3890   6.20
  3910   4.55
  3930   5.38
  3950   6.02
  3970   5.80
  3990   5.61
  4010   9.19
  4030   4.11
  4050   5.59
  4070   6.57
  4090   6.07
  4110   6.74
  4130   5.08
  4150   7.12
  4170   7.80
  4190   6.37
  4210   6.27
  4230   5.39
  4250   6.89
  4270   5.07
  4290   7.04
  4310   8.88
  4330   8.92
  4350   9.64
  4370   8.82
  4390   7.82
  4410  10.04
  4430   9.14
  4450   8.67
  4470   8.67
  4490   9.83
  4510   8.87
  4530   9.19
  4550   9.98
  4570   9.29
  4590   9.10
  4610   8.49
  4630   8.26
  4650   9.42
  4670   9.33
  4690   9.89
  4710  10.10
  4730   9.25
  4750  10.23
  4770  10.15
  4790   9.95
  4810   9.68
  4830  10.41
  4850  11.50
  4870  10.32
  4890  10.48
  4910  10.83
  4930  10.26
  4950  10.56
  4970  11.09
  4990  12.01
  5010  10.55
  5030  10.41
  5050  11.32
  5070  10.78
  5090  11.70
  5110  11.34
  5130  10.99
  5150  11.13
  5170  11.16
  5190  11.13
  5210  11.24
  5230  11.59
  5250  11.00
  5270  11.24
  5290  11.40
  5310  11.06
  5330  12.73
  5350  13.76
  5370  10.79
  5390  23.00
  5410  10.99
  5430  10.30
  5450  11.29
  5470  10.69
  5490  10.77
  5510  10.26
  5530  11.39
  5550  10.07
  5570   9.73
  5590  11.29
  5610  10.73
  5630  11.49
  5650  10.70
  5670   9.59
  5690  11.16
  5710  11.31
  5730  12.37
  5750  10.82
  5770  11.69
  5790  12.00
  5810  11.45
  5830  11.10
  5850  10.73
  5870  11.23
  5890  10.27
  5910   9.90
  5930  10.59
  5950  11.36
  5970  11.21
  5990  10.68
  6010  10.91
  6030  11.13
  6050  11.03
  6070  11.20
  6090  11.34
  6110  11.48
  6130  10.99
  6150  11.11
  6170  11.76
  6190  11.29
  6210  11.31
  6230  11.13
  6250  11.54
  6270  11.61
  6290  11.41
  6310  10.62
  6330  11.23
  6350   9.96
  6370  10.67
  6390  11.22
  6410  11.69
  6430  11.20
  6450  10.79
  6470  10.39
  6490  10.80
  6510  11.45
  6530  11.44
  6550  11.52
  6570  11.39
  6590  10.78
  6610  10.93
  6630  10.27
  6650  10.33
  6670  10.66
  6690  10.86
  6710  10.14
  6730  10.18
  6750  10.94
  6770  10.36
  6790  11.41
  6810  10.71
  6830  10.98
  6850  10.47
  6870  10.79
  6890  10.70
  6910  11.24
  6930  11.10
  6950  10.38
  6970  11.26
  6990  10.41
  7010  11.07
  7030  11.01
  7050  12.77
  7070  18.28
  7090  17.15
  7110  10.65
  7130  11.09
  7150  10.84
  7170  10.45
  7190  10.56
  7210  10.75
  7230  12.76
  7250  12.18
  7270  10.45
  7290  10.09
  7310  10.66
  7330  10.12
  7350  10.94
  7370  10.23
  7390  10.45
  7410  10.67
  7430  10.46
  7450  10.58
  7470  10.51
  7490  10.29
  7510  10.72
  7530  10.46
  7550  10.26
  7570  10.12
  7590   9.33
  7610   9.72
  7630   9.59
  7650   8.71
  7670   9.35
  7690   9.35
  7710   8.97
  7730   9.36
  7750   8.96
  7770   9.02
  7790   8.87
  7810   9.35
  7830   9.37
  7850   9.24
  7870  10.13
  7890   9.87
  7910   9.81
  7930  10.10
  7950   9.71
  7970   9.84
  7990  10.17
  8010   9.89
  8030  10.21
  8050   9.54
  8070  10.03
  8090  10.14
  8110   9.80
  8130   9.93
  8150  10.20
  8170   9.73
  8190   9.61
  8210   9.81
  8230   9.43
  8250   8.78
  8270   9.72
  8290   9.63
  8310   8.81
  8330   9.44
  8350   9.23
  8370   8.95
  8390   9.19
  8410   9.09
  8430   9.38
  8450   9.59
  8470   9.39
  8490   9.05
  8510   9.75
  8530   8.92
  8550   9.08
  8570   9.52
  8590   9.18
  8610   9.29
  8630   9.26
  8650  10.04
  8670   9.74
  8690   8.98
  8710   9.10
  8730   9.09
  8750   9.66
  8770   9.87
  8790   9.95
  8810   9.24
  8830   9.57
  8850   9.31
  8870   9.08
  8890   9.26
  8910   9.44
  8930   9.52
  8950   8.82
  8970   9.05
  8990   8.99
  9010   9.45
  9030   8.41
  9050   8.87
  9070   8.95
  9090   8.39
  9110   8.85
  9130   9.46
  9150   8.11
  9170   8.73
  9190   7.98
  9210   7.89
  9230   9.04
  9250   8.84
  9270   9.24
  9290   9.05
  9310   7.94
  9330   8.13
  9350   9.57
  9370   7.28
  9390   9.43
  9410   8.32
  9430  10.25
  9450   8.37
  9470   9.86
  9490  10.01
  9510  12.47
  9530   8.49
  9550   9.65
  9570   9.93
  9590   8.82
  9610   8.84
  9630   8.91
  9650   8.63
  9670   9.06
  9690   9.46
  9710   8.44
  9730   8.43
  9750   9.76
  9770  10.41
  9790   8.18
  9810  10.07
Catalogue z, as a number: 0.08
